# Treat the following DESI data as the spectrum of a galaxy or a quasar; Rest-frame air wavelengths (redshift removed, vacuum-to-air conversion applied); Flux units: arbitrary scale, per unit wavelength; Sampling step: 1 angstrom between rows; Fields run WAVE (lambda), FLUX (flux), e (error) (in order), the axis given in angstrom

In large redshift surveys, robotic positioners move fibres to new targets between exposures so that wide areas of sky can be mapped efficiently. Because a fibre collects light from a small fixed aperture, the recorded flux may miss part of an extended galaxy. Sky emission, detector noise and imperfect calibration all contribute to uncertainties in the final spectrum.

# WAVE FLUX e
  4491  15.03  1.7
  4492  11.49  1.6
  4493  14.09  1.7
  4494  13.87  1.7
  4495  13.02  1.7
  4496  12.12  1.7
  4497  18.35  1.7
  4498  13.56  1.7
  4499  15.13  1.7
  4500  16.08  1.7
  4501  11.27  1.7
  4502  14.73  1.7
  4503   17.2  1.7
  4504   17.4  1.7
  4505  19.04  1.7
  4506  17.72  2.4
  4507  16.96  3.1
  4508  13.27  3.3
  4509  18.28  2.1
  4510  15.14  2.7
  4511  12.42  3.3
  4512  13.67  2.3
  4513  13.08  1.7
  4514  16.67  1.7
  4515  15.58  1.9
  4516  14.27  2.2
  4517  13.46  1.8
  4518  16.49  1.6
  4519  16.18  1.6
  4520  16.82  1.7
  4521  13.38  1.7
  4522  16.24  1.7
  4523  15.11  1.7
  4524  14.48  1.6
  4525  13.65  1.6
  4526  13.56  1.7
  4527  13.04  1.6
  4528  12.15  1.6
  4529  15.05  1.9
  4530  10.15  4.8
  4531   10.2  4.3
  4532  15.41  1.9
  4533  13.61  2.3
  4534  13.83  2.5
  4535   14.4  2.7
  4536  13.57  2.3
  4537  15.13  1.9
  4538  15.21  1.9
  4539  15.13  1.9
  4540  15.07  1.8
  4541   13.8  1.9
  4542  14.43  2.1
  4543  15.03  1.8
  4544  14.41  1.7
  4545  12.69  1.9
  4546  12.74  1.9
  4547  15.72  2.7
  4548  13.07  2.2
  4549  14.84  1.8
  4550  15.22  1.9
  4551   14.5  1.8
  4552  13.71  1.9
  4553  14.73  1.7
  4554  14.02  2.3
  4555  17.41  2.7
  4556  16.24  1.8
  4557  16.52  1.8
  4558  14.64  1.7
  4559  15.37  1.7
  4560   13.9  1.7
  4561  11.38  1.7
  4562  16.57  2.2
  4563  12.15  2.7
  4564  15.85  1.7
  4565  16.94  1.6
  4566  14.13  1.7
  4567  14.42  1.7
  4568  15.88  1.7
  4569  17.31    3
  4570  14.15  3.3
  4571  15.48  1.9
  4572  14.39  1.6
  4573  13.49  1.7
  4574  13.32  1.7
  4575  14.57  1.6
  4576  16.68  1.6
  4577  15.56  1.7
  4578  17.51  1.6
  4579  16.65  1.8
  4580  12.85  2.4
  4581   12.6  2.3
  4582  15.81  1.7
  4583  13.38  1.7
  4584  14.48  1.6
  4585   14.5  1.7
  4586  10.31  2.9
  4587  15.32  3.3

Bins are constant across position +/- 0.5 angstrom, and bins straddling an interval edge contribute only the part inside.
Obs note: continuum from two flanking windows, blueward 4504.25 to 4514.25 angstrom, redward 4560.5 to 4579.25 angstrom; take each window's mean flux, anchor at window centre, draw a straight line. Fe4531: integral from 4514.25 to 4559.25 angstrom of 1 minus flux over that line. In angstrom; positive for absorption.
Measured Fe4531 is 2.7 angstrom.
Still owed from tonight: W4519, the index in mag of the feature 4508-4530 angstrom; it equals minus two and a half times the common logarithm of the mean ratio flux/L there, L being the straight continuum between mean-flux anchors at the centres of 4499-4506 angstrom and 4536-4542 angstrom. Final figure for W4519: 0.06 mag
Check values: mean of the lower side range 16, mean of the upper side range 14.7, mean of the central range 14.6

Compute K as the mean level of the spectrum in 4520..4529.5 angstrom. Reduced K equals 14.2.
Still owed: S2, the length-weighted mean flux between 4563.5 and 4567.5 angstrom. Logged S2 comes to 15.3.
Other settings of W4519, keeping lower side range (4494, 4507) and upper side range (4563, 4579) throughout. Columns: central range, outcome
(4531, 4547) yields 0.083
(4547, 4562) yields 0.038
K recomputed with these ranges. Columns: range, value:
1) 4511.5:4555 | 14.3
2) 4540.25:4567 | 14.6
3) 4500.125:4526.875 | 15.2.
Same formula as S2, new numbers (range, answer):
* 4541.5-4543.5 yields 14.7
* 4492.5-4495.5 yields 13.7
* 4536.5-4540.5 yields 15.1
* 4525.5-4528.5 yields 12.9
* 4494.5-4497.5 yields 14.5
